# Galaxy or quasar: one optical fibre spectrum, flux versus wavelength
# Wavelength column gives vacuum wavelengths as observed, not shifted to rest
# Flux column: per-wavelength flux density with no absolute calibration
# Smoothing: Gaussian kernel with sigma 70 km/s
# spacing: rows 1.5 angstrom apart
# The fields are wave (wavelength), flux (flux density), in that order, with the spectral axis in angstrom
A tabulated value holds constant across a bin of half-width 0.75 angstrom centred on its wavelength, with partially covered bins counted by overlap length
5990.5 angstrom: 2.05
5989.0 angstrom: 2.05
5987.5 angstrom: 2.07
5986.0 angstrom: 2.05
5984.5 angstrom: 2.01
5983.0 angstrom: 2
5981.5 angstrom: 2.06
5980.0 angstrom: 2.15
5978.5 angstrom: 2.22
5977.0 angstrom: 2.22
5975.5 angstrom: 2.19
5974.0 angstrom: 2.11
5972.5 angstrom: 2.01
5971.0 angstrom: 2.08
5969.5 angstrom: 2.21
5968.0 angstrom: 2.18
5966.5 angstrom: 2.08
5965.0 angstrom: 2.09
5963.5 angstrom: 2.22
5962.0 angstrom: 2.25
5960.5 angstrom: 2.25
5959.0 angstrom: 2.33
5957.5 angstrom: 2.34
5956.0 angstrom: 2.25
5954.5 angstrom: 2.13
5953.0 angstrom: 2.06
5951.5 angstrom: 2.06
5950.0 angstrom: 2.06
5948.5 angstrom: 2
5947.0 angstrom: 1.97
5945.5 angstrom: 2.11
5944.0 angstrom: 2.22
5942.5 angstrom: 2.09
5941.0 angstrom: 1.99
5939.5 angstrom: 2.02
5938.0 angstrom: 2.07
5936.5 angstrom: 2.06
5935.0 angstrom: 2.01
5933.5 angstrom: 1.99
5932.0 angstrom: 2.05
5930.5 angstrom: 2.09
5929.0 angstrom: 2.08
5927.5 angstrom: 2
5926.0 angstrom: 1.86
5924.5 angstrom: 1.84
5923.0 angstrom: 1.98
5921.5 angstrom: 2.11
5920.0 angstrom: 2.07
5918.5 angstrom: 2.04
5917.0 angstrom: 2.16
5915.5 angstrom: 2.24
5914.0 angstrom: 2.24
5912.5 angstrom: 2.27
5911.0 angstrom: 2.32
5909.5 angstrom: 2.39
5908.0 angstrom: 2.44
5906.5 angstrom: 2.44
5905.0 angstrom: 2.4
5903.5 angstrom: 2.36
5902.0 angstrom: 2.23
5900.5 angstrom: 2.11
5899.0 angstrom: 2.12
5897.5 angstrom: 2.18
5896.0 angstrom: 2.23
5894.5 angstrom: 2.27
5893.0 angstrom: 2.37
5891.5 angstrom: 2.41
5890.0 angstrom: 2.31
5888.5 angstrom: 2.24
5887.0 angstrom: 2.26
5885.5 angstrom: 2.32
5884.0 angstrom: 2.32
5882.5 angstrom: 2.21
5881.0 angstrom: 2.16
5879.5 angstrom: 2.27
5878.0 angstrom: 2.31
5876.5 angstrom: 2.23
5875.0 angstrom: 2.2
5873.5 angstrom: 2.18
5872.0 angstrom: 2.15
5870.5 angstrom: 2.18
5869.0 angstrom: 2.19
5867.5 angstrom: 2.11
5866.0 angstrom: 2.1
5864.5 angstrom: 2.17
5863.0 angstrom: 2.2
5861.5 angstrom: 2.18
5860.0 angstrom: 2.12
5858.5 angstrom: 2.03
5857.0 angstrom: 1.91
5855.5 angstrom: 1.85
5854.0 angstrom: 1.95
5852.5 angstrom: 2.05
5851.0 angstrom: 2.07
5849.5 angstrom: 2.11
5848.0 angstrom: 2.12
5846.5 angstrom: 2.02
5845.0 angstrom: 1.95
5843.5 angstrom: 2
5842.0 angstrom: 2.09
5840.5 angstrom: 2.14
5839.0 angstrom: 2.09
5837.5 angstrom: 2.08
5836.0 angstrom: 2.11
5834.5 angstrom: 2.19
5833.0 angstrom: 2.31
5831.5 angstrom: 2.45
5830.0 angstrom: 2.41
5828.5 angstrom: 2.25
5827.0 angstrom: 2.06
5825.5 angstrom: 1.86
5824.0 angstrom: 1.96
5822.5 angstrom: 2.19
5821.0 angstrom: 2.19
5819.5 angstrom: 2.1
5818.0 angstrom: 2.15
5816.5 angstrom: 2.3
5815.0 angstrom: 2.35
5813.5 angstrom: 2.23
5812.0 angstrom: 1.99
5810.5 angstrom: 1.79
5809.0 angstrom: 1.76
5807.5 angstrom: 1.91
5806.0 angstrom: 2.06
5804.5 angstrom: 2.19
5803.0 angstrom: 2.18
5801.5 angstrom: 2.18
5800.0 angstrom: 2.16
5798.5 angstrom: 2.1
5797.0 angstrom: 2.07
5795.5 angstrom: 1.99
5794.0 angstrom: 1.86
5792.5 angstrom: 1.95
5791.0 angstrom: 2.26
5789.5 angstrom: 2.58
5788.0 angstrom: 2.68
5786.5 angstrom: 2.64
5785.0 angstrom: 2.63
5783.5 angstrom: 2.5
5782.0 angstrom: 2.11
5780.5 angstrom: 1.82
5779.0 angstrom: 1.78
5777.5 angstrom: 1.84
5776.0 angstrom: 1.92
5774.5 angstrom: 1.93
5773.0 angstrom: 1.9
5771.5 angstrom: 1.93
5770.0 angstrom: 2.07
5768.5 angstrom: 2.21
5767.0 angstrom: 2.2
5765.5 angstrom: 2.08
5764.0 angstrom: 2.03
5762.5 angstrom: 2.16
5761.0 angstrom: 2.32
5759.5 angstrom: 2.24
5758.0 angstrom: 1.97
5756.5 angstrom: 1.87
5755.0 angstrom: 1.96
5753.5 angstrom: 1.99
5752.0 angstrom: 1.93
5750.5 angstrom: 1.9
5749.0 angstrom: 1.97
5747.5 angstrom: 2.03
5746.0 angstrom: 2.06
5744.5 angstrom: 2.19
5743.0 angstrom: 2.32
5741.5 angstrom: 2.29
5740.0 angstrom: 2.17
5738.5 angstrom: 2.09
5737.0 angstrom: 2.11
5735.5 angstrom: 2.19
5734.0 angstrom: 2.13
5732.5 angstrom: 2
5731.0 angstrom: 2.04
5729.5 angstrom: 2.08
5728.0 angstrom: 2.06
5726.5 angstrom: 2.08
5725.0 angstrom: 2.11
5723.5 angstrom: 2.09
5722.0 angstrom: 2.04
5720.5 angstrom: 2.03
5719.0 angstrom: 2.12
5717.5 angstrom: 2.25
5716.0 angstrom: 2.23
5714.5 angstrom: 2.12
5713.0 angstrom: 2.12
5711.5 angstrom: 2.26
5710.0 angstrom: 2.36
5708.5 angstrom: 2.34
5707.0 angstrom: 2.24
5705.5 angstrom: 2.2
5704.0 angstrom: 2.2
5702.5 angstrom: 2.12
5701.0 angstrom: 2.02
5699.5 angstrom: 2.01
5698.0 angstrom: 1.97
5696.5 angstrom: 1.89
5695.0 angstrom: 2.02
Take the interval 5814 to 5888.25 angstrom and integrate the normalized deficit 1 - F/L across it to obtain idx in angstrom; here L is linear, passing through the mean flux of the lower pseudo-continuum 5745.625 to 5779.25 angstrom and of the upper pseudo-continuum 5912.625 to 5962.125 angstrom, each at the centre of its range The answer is -3.38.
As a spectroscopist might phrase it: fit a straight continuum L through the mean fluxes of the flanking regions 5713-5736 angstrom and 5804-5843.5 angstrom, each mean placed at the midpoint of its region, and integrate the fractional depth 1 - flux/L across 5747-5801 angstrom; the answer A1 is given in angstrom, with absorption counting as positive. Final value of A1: 0.3 angstrom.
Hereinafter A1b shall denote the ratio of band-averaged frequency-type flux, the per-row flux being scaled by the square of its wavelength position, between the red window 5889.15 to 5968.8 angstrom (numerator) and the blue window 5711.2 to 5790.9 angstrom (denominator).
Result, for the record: 1.08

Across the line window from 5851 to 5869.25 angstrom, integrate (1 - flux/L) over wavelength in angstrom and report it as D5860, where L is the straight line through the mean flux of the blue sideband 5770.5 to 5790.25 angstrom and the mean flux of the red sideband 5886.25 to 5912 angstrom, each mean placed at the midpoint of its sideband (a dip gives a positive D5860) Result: 1.5 angstrom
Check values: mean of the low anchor 2.17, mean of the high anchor 2.3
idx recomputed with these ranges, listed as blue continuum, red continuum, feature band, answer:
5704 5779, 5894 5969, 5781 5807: -1.6 angstrom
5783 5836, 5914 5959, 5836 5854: 0.8 angstrom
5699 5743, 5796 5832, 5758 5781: 1.1 angstrom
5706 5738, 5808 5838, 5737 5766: 0.8 angstrom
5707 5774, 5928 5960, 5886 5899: -1.1 angstrom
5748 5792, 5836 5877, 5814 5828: -0.2 angstrom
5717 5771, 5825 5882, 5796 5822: 0.2 angstrom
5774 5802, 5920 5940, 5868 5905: -3.3 angstrom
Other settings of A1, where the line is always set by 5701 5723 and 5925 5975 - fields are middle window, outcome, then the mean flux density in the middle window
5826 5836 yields -0.5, 2.26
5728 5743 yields 0.3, 2.13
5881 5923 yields -2.7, 2.25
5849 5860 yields 0.7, 2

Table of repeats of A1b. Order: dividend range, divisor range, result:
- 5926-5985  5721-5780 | 1.10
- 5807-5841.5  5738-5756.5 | 1.06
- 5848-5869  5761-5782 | 1.06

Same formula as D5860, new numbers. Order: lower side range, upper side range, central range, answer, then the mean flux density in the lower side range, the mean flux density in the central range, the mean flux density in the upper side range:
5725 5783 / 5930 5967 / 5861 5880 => -0.9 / 2.05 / 2.19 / 2.11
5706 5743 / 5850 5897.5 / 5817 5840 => 0.1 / 2.15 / 2.16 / 2.18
